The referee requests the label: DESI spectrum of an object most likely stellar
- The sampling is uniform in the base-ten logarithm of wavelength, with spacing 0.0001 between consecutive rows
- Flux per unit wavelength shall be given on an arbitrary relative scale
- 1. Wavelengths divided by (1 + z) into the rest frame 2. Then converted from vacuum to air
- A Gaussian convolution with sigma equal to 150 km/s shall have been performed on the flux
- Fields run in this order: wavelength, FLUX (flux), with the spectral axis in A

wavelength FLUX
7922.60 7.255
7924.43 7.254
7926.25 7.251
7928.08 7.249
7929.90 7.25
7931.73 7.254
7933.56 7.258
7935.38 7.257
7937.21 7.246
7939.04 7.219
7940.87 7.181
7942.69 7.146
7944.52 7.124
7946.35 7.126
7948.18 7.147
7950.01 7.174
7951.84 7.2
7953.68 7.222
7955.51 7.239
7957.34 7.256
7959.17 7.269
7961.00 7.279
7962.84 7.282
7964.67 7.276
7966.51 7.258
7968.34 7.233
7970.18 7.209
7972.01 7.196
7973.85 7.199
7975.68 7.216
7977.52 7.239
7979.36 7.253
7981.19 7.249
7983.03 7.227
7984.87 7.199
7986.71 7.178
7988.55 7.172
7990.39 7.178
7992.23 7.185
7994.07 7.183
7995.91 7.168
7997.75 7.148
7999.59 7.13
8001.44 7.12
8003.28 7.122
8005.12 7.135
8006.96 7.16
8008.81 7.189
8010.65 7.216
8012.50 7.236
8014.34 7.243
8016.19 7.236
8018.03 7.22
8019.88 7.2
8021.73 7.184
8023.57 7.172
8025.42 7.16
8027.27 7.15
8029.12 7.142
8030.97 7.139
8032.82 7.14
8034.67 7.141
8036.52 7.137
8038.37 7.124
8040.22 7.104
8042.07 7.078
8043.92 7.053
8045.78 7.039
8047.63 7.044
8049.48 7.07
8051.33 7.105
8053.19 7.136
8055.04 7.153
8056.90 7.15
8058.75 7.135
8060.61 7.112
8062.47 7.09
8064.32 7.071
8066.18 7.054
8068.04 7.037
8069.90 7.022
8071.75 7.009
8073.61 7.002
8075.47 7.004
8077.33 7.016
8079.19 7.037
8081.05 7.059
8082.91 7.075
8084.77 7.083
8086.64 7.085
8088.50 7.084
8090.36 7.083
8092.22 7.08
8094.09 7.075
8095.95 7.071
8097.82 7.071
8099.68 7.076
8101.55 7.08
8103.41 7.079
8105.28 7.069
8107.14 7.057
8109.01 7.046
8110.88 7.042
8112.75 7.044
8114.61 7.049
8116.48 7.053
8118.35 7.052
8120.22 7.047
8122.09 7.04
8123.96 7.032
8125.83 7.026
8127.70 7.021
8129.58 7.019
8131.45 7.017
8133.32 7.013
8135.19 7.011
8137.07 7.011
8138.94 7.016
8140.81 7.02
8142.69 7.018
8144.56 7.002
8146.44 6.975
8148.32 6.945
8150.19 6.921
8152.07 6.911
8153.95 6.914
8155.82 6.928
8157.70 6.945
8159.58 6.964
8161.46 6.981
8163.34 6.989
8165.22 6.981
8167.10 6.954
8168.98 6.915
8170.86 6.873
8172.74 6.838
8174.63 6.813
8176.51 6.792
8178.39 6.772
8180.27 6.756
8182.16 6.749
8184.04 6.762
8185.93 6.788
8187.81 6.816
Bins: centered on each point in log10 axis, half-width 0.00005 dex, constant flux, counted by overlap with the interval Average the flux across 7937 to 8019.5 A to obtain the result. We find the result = 7.2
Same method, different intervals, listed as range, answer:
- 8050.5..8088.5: 7.07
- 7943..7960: 7.19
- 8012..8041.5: 7.17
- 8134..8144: 7.02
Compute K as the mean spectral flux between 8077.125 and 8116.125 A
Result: 7.07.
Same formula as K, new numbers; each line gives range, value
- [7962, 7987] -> 7.23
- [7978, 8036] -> 7.18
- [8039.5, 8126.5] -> 7.07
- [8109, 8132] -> 7.04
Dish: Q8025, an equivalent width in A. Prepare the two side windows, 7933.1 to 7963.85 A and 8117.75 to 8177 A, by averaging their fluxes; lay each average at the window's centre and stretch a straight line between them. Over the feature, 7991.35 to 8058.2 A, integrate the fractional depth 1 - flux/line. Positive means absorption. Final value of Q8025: -0.3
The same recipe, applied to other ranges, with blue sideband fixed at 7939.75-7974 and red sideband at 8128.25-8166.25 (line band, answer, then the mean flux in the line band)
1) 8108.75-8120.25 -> 0.0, 7.05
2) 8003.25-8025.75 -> -0.2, 7.2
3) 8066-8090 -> 0.1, 7.04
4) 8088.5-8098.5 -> 0.0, 7.08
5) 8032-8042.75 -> 0.0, 7.12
